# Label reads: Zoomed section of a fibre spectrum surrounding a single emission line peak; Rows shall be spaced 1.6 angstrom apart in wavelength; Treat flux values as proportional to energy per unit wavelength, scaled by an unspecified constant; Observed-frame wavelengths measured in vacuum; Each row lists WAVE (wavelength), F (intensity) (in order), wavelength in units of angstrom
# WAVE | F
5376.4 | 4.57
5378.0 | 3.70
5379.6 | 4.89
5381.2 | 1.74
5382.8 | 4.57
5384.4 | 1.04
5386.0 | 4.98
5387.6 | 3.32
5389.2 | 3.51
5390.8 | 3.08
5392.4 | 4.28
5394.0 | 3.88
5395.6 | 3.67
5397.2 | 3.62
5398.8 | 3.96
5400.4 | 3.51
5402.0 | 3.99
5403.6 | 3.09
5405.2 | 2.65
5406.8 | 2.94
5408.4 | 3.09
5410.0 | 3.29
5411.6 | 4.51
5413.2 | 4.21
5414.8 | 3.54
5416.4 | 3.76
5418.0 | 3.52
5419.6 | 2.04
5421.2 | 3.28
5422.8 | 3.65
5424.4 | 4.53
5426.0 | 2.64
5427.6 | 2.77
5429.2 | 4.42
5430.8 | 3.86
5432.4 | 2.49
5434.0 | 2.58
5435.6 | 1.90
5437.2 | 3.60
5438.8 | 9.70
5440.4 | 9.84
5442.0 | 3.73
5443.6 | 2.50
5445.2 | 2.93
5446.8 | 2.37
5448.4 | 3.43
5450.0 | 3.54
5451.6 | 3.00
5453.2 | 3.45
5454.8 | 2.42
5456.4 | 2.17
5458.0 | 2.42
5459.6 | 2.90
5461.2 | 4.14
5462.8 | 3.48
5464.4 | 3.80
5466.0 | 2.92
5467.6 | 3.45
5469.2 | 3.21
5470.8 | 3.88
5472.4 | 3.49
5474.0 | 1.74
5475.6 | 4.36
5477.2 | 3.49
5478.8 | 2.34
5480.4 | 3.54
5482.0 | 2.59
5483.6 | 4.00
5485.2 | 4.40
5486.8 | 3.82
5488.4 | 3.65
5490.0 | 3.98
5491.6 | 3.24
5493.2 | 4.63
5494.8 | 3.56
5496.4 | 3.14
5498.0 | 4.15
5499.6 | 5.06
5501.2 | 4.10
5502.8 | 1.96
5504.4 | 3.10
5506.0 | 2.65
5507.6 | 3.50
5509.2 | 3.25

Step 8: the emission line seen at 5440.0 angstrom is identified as Hbeta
